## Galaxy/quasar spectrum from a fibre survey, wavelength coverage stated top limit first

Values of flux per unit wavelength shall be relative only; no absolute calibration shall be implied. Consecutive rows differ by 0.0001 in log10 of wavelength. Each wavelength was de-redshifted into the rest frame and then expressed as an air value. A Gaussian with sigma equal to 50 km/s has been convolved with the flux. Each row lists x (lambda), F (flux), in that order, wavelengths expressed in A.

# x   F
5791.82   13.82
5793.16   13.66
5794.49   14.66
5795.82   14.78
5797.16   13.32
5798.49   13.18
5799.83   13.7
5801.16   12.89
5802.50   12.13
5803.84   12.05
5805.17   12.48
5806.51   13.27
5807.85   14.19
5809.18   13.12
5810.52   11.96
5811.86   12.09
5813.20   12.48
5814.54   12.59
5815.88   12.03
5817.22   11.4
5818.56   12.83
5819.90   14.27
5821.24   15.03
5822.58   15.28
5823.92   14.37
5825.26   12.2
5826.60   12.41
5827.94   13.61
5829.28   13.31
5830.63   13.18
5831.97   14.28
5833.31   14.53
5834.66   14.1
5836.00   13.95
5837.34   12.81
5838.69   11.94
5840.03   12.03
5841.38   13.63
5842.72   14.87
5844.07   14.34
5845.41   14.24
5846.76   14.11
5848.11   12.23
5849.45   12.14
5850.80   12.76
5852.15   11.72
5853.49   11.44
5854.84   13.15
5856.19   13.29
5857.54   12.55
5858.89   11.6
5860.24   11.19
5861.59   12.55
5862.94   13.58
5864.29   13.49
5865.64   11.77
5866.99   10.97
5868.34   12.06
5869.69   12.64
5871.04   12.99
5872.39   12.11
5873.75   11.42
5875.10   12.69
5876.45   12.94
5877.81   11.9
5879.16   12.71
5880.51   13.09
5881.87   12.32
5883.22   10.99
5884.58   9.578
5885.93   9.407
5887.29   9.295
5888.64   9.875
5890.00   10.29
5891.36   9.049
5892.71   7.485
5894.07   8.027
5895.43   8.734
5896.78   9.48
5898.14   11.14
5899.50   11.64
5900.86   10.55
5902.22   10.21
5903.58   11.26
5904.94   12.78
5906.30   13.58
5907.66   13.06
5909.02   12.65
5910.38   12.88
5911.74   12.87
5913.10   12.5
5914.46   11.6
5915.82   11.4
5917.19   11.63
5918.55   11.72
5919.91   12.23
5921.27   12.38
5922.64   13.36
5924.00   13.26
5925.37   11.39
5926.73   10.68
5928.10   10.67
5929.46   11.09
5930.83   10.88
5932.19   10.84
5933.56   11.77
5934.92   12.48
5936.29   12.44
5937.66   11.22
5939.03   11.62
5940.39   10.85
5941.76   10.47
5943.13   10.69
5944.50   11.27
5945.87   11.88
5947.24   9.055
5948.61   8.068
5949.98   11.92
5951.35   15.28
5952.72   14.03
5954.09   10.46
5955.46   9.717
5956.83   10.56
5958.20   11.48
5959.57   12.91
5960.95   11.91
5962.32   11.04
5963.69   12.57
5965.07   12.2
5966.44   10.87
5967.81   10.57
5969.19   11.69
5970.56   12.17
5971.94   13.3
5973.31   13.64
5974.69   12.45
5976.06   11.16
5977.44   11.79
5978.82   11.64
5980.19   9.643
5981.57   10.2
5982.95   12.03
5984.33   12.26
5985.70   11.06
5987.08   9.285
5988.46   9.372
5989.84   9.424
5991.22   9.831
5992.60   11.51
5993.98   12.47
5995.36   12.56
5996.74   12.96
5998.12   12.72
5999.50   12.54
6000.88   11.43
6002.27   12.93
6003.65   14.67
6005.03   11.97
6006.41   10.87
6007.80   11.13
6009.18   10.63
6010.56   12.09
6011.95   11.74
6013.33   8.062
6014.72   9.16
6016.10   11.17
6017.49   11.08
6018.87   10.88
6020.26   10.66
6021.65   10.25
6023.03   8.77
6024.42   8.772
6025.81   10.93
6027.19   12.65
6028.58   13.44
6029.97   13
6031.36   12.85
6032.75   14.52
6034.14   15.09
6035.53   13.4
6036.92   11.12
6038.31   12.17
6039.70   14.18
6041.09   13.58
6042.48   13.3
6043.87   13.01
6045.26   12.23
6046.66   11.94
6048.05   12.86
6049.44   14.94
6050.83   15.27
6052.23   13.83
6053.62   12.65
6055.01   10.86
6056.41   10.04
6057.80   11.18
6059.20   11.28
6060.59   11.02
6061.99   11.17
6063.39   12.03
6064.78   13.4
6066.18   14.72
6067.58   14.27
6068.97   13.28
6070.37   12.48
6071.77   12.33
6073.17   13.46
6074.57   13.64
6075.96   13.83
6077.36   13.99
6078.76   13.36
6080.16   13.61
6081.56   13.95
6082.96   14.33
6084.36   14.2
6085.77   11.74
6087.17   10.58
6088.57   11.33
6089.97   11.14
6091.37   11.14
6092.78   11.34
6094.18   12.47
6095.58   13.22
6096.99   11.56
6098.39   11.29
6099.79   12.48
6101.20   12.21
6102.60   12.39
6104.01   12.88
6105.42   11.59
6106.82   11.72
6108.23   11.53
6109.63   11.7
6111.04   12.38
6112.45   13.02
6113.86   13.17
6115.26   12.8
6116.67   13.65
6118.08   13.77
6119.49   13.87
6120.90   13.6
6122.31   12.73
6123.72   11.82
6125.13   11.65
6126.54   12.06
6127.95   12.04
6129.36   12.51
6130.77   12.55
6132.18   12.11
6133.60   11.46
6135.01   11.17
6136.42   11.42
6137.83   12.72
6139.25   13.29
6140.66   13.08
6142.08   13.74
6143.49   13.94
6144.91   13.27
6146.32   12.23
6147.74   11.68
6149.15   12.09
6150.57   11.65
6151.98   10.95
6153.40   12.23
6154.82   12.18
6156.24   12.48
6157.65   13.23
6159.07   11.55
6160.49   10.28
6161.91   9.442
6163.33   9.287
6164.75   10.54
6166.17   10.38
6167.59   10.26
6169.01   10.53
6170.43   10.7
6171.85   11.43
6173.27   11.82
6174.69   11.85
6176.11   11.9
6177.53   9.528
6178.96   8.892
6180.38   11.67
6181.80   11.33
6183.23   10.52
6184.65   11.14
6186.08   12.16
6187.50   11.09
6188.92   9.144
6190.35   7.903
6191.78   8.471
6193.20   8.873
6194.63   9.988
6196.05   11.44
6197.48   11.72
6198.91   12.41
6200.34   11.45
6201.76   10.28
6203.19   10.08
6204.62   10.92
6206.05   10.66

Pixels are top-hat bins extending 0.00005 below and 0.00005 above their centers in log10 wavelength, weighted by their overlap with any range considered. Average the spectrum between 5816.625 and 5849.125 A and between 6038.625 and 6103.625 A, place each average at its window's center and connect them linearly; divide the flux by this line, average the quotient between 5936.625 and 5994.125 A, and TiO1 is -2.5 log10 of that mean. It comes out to 0.16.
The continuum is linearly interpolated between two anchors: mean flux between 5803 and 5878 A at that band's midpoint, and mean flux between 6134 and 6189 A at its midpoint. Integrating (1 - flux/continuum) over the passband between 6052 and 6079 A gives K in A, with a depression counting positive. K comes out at -1.6 A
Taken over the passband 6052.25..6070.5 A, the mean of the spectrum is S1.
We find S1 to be 12.2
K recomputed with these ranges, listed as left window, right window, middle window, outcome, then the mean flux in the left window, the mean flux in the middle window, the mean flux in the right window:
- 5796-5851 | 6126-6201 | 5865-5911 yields 5.9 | 13.2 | 11.2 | 11.3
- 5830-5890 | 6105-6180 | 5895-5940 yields 2.3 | 12.4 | 11.7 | 11.9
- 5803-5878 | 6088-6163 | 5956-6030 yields 6.7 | 12.9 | 11.4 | 12.2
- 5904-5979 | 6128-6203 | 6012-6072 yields -3.2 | 11.8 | 12.2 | 11.3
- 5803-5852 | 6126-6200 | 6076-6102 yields -1.6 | 13.2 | 12.5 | 11.3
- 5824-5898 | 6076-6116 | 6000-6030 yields 2.8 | 12.1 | 11.2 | 12.4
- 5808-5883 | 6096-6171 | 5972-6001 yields 2.3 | 12.9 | 11.5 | 12.1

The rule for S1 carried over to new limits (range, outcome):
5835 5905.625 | 11.8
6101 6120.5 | 12.6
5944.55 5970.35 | 11.5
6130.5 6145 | 12.6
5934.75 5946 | 11.4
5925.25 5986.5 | 11.5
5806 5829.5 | 13.1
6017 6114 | 12.4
